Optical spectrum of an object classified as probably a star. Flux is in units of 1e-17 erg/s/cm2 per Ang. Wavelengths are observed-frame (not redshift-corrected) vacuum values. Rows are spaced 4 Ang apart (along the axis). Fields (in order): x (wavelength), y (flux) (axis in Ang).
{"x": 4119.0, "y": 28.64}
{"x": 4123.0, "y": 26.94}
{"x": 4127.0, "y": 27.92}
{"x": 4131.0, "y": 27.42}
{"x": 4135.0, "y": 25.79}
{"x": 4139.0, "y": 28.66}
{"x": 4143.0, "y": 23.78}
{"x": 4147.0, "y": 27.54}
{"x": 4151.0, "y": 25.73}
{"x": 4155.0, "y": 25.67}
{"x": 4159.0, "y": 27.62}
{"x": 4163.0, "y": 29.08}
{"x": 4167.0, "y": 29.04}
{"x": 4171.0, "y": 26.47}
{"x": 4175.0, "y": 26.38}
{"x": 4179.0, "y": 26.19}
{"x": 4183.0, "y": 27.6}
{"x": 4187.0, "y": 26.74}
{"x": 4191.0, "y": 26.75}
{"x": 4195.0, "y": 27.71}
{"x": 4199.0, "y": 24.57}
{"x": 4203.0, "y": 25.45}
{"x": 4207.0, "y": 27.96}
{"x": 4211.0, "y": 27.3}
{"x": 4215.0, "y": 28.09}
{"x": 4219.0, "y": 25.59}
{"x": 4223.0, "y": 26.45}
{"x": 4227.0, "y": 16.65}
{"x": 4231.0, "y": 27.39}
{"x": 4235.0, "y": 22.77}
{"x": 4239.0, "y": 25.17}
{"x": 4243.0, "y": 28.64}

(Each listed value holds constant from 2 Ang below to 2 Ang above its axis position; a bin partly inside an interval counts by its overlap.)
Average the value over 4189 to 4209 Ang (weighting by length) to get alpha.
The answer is 26.5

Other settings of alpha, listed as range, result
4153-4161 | 26.6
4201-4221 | 26.9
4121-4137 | 27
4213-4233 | 24.8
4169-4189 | 26.7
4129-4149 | 26.6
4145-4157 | 26.3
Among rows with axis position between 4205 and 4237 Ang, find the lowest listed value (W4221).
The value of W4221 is 16.65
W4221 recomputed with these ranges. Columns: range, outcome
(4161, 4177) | 26.38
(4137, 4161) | 23.78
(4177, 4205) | 24.57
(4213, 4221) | 25.59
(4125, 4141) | 25.79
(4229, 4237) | 22.77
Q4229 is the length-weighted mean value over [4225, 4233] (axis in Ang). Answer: 22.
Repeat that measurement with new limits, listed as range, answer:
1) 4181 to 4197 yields 27.2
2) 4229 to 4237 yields 25.1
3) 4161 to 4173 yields 28.2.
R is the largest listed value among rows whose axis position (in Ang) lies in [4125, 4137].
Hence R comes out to 27.92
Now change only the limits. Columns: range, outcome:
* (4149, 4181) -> 29.08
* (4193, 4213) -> 27.96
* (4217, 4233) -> 27.39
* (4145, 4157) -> 27.54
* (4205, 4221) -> 28.09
